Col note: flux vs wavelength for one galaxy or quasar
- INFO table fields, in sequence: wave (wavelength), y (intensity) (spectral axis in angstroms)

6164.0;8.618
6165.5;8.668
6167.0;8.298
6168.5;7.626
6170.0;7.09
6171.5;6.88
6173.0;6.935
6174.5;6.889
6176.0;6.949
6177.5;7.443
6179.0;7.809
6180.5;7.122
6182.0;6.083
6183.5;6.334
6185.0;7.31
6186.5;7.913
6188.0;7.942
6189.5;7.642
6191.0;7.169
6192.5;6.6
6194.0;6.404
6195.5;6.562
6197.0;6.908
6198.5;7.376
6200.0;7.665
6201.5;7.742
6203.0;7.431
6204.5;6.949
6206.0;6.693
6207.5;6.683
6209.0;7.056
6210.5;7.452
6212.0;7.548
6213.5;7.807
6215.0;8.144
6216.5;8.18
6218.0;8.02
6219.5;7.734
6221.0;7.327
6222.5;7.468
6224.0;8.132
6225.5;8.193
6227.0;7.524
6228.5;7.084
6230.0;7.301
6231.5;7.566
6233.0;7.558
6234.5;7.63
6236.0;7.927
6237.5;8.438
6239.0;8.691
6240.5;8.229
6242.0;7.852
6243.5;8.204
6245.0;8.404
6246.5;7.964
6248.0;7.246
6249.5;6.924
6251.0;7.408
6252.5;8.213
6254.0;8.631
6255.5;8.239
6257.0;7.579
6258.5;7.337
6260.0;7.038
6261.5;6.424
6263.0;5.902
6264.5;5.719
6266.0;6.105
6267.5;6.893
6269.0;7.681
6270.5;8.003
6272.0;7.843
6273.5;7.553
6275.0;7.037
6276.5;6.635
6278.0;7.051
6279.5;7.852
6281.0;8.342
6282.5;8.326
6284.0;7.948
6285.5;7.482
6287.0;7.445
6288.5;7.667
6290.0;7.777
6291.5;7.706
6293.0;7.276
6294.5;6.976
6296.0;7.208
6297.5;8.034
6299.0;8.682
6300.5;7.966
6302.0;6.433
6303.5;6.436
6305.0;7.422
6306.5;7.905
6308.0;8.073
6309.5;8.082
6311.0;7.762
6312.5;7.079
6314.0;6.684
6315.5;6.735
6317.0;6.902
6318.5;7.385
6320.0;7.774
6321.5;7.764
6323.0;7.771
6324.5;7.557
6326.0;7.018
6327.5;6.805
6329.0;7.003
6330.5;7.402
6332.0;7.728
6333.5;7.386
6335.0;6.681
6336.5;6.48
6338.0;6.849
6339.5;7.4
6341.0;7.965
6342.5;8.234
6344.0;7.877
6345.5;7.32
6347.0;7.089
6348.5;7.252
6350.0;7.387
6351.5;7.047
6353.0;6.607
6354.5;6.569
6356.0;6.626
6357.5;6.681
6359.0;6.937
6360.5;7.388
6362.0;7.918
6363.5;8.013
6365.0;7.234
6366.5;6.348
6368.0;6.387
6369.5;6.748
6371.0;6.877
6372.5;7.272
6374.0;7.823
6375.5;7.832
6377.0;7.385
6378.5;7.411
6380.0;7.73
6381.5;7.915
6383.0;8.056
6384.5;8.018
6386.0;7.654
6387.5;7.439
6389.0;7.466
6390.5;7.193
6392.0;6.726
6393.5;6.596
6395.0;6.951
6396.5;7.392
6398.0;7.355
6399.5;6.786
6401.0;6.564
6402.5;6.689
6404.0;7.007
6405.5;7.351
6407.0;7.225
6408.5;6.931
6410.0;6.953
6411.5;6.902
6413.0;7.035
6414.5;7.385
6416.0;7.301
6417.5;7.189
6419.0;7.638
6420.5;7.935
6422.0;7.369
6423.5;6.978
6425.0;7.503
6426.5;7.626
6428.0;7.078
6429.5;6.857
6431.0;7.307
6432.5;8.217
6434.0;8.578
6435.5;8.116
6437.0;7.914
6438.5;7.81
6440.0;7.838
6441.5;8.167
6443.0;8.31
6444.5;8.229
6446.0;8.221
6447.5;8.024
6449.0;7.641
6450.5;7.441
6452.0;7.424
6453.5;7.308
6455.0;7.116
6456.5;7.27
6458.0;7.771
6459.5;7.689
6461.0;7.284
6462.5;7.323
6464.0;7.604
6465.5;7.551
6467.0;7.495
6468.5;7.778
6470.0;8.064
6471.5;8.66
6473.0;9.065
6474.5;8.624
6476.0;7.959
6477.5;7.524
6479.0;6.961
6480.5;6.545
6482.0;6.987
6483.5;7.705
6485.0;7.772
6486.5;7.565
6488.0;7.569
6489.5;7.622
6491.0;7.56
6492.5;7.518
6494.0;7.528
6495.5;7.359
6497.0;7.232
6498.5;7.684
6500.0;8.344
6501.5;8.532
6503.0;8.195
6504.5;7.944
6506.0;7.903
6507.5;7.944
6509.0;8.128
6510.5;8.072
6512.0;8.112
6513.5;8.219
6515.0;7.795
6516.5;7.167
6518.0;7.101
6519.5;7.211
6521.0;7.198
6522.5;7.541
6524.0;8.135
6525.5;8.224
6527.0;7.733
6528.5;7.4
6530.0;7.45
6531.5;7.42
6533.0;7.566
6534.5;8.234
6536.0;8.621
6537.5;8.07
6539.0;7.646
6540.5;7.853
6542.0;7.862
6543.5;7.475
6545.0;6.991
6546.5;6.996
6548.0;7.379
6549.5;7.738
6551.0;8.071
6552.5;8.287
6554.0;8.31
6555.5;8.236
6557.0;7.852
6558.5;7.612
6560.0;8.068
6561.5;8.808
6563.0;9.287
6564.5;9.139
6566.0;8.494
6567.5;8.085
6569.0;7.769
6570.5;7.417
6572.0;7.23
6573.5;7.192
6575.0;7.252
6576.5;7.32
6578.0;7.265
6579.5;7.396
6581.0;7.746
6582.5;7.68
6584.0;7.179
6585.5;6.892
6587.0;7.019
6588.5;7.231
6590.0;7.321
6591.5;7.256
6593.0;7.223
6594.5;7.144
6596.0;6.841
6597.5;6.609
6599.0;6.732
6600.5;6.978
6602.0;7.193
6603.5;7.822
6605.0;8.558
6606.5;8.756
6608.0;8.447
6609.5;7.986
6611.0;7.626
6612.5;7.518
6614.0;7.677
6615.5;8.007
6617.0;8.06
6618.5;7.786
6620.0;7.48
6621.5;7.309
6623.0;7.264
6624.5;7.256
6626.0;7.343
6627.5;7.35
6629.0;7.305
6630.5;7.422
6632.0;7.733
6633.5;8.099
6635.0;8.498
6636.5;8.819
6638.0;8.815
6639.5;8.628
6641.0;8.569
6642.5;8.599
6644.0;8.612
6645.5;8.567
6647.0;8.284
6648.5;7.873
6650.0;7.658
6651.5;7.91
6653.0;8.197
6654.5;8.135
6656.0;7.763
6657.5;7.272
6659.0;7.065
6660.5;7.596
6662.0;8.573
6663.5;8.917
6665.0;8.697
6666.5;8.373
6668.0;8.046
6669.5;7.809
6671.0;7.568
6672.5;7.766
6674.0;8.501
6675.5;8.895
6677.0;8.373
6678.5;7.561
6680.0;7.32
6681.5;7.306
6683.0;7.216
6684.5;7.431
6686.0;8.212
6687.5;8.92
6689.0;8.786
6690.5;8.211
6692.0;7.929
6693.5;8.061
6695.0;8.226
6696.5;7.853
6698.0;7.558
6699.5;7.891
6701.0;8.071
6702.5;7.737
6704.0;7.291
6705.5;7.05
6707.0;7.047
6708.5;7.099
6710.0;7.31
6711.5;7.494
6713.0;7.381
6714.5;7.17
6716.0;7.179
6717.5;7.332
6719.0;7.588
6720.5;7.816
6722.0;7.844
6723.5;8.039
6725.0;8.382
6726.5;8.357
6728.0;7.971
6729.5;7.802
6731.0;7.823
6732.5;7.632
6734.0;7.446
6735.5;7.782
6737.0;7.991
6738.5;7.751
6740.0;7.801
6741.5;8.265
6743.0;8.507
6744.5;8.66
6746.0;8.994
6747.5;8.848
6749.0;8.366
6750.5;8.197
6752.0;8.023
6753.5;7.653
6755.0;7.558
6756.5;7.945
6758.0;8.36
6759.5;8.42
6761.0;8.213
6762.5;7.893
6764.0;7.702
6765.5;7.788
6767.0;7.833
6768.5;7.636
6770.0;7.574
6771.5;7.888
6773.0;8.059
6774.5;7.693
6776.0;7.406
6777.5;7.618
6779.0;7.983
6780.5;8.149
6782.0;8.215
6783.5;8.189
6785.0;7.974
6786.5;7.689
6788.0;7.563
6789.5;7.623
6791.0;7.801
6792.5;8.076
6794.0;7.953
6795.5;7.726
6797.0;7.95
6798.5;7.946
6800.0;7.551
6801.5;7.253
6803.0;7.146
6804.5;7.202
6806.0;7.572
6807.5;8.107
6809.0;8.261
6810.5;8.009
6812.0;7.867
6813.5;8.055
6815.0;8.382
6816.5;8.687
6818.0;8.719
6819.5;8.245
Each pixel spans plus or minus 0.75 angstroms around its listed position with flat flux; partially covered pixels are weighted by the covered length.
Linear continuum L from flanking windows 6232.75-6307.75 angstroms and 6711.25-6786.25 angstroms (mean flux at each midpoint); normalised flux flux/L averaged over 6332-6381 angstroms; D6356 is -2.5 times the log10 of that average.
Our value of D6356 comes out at 0.06 mag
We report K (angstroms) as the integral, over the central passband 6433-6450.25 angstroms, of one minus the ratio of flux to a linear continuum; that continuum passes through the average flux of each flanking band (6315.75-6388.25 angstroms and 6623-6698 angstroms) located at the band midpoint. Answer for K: -1.25 angstroms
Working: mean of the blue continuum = 7.31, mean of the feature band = 8.06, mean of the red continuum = 8.03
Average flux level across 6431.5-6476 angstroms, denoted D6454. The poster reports 7.88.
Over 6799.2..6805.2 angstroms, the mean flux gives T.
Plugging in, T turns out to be 7.29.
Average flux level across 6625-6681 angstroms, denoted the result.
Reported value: 8.06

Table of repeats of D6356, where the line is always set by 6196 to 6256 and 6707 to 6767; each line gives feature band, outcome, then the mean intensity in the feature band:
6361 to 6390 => 0.04 mag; 7.45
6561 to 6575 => -0.04 mag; 8.1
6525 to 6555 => 0.01 mag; 7.77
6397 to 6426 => 0.09 mag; 7.17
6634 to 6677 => -0.05 mag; 8.22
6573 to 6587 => 0.07 mag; 7.31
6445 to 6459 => 0.03 mag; 7.59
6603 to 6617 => -0.03 mag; 8.05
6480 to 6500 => 0.04 mag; 7.48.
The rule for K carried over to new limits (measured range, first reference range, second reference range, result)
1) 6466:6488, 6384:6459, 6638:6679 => -0.4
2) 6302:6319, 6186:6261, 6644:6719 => 0.8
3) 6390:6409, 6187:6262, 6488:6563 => 1.8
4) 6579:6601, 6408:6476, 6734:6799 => 1.9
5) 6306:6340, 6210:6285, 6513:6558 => 1.5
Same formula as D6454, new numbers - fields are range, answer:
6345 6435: 7.25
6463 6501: 7.69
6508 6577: 7.82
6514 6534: 7.55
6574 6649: 7.68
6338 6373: 7.17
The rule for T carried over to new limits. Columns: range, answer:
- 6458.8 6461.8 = 7.48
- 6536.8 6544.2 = 7.78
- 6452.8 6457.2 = 7.23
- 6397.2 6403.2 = 6.85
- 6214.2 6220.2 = 8.02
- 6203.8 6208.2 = 6.77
